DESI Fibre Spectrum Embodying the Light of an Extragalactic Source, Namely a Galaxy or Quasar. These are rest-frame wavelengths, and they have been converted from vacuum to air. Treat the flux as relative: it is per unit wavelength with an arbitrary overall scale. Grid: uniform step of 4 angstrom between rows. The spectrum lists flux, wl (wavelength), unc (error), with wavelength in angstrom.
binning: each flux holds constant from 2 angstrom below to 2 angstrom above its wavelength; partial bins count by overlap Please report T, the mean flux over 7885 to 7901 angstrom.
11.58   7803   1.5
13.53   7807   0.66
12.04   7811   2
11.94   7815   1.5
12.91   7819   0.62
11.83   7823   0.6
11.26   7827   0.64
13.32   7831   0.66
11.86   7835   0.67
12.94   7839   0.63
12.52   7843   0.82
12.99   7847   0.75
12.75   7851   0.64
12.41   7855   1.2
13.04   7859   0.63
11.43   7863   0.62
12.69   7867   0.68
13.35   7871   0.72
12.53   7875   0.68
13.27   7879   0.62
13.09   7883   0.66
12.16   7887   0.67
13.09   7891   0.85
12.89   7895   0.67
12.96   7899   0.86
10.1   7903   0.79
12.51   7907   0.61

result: 12.8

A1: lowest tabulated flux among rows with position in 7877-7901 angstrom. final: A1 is 12.16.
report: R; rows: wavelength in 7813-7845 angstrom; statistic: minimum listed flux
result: 11.26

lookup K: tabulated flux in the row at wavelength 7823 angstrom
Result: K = 11.83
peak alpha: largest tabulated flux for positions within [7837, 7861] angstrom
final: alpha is 13.04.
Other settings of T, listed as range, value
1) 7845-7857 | 12.7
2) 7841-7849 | 12.8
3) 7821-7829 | 11.5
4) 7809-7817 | 12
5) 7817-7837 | 12.2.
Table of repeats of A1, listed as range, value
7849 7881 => 11.43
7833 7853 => 11.86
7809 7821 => 11.94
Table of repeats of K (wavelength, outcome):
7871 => 13.35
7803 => 11.58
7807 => 13.53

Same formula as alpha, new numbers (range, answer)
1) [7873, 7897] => 13.27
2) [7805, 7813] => 13.53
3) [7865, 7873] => 13.35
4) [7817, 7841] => 13.32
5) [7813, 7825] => 12.91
